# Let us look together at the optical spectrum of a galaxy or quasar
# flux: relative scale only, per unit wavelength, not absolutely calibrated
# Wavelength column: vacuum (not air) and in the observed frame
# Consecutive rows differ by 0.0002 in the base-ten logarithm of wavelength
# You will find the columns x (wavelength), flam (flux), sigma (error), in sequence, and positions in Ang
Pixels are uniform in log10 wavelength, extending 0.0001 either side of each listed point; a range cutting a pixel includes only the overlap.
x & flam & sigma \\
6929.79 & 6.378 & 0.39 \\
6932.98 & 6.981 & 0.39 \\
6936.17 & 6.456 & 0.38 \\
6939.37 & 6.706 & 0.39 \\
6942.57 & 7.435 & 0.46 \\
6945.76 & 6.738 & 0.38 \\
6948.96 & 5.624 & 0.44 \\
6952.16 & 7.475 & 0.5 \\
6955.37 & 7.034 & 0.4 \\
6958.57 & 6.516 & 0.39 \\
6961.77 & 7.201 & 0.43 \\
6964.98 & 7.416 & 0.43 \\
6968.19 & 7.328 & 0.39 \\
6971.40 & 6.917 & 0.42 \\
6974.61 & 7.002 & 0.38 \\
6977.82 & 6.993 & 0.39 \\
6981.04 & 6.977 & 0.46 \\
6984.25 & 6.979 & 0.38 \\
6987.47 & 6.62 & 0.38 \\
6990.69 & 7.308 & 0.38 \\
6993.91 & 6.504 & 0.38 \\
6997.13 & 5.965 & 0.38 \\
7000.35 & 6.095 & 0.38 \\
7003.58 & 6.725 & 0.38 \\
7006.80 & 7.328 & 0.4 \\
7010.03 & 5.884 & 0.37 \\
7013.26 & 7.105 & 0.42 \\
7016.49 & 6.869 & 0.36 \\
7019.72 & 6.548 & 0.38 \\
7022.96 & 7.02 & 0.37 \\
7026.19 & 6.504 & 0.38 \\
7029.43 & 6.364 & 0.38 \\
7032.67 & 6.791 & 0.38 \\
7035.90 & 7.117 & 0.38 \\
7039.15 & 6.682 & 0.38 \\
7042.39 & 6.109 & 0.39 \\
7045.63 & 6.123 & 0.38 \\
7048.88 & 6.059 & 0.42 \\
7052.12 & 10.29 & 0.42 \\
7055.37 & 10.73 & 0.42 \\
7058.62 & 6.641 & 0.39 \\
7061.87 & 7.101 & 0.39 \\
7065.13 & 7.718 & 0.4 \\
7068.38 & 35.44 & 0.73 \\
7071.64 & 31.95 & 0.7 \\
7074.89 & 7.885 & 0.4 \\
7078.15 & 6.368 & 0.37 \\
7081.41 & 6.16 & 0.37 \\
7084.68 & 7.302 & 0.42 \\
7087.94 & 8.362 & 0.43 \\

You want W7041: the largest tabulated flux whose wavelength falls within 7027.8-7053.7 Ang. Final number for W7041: 10.29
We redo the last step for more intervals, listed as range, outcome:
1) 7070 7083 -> 31.95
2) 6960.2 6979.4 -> 7.416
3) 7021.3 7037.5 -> 7.117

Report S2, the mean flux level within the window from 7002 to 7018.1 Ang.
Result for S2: 6.78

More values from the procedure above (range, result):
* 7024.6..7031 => 6.43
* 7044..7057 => 8.3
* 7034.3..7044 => 6.63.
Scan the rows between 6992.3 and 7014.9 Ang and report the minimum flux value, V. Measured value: 5.884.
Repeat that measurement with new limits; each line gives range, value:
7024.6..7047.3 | 6.109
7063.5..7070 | 7.718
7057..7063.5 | 6.641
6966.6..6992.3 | 6.62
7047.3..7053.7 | 6.059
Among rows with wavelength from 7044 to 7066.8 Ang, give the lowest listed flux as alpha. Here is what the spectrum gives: 6.059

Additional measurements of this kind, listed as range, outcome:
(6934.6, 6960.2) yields 5.624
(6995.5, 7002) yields 5.965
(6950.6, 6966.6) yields 6.516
